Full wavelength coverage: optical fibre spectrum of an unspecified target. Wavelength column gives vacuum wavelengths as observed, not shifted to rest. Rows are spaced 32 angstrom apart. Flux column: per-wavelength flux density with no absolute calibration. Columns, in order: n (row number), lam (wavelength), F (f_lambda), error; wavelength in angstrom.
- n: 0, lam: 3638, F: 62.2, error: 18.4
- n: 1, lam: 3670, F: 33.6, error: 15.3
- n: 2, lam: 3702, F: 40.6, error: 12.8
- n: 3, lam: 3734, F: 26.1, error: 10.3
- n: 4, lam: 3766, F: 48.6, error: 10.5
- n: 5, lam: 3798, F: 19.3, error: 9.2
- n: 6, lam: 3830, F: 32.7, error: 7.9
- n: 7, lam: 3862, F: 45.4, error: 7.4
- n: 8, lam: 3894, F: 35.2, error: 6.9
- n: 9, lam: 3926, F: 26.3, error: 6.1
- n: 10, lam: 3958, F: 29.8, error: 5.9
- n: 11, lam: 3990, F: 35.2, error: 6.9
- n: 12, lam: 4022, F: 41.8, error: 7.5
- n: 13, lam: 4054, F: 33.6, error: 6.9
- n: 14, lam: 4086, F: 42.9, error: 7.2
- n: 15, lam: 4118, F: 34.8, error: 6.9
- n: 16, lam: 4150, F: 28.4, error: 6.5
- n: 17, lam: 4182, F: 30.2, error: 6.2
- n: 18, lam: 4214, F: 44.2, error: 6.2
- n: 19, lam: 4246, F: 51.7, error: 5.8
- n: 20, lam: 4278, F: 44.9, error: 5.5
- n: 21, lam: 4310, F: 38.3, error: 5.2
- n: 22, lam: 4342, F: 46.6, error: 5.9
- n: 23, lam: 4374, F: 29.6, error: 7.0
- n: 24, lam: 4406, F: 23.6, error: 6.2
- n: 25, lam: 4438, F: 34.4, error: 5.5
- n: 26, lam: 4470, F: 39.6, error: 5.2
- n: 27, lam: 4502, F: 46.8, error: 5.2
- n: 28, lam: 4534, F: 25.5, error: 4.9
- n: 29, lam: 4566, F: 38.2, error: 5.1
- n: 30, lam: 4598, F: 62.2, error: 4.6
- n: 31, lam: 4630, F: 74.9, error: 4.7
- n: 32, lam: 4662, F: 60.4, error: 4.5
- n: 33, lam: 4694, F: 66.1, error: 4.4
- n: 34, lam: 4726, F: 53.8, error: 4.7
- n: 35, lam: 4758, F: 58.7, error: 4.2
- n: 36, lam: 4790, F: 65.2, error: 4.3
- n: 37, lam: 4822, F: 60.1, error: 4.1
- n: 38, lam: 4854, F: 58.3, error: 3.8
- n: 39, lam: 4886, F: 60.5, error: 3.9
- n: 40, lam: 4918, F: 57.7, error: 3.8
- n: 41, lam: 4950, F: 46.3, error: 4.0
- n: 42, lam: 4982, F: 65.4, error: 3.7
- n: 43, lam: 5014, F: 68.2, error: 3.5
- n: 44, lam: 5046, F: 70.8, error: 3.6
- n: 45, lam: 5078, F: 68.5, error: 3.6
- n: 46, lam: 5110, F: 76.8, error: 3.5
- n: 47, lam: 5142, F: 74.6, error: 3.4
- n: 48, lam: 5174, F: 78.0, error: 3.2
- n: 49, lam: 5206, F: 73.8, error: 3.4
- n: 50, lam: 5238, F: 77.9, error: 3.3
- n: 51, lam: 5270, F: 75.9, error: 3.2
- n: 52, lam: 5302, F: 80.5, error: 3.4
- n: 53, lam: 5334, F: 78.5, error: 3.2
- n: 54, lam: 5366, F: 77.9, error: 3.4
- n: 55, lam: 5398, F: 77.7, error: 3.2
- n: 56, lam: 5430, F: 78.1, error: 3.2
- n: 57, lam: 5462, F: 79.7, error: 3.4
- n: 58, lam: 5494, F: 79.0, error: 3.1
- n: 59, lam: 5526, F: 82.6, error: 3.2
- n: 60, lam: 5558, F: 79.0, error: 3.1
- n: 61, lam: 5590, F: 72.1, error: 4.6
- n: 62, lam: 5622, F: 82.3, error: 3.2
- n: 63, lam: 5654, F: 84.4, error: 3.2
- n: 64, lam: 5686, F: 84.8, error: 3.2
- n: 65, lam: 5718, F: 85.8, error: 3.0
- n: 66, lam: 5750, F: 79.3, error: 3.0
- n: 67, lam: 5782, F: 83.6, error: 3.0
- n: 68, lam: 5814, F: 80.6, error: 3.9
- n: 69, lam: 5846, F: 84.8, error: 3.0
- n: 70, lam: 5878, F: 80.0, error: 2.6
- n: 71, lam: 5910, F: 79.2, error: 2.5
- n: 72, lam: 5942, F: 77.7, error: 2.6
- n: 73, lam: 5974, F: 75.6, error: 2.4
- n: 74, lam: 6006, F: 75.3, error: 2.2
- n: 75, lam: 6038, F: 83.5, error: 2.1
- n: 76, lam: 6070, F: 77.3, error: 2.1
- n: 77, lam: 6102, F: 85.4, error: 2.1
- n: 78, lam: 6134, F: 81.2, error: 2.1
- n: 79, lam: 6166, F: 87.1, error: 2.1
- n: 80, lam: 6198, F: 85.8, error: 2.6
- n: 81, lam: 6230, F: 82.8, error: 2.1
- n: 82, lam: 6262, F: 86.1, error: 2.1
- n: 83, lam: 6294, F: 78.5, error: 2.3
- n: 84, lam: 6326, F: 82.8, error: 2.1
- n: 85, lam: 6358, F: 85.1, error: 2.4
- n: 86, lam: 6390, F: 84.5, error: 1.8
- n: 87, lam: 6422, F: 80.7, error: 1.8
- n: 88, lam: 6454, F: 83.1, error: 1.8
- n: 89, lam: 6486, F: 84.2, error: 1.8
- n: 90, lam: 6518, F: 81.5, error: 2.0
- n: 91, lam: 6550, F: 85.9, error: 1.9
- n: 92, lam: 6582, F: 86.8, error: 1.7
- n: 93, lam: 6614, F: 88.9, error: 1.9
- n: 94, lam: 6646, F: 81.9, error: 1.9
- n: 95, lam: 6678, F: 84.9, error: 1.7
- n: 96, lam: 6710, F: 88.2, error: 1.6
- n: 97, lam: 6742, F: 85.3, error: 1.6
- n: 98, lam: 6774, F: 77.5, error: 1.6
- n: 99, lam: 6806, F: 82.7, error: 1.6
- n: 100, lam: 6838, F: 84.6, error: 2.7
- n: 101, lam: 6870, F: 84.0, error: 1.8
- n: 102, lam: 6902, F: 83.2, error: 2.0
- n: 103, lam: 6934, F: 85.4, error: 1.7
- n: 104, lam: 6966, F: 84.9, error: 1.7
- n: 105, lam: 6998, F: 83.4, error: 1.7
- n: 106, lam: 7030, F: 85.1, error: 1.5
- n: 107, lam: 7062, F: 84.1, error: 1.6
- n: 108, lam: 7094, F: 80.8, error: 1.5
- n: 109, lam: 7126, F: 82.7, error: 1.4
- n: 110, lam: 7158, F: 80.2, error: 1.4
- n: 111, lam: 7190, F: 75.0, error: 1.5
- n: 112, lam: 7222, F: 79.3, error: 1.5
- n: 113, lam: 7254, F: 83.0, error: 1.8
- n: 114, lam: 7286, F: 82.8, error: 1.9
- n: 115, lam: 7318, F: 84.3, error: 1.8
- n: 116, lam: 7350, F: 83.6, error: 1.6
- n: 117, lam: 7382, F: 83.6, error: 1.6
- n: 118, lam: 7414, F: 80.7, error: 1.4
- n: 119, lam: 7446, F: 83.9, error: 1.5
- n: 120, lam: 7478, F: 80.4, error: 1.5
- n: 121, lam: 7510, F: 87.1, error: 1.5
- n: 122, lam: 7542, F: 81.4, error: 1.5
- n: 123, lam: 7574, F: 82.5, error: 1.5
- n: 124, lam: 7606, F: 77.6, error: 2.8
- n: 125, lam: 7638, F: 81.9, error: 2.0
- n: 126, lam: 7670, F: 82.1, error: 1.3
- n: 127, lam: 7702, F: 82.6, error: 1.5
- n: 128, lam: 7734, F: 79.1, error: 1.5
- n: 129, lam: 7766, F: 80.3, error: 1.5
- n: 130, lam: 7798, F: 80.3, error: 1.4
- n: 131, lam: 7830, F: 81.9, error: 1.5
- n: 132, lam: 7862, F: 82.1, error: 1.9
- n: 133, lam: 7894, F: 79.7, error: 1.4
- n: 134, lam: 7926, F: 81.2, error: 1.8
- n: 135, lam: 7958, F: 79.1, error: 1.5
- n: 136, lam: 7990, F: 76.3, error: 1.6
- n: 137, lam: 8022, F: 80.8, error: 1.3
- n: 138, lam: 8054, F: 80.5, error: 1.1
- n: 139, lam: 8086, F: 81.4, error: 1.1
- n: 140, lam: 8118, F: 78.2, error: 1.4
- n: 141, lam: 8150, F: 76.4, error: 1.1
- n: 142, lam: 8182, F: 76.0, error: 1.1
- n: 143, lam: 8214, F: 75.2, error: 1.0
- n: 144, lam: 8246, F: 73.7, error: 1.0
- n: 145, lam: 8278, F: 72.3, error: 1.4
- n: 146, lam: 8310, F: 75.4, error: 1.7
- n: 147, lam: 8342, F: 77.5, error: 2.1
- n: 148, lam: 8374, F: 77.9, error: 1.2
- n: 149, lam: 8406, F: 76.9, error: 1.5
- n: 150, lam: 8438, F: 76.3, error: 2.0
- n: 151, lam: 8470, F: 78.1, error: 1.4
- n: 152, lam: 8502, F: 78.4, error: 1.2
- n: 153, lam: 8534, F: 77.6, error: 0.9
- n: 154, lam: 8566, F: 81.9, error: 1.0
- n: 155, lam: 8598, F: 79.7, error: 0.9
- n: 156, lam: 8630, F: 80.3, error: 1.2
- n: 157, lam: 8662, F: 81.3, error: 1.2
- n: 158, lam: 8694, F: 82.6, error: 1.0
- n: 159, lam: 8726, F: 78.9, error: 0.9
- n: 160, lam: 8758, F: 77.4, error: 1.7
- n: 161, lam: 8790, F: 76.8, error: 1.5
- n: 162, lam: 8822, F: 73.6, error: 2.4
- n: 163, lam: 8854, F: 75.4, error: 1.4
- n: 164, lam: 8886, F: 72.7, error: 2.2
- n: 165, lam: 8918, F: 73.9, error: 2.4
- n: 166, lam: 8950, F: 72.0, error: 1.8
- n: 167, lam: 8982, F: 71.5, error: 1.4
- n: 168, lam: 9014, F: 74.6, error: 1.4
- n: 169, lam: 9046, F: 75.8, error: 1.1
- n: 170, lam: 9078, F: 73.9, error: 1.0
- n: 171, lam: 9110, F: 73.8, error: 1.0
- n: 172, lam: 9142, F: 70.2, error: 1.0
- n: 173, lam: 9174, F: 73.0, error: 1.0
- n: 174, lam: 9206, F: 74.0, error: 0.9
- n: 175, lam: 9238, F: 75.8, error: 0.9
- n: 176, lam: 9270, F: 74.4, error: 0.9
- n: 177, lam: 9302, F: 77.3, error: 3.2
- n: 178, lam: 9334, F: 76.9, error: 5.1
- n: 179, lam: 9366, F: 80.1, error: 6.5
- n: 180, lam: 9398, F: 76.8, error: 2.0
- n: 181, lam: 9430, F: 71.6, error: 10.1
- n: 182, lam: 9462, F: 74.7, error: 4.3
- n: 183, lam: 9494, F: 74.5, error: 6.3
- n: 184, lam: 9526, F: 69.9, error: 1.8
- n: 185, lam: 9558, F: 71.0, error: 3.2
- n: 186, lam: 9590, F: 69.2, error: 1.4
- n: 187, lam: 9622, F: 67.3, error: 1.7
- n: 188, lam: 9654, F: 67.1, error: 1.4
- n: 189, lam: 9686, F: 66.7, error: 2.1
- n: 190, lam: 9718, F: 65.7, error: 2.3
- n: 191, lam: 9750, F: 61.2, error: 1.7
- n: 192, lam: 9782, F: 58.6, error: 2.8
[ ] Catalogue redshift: 0.151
